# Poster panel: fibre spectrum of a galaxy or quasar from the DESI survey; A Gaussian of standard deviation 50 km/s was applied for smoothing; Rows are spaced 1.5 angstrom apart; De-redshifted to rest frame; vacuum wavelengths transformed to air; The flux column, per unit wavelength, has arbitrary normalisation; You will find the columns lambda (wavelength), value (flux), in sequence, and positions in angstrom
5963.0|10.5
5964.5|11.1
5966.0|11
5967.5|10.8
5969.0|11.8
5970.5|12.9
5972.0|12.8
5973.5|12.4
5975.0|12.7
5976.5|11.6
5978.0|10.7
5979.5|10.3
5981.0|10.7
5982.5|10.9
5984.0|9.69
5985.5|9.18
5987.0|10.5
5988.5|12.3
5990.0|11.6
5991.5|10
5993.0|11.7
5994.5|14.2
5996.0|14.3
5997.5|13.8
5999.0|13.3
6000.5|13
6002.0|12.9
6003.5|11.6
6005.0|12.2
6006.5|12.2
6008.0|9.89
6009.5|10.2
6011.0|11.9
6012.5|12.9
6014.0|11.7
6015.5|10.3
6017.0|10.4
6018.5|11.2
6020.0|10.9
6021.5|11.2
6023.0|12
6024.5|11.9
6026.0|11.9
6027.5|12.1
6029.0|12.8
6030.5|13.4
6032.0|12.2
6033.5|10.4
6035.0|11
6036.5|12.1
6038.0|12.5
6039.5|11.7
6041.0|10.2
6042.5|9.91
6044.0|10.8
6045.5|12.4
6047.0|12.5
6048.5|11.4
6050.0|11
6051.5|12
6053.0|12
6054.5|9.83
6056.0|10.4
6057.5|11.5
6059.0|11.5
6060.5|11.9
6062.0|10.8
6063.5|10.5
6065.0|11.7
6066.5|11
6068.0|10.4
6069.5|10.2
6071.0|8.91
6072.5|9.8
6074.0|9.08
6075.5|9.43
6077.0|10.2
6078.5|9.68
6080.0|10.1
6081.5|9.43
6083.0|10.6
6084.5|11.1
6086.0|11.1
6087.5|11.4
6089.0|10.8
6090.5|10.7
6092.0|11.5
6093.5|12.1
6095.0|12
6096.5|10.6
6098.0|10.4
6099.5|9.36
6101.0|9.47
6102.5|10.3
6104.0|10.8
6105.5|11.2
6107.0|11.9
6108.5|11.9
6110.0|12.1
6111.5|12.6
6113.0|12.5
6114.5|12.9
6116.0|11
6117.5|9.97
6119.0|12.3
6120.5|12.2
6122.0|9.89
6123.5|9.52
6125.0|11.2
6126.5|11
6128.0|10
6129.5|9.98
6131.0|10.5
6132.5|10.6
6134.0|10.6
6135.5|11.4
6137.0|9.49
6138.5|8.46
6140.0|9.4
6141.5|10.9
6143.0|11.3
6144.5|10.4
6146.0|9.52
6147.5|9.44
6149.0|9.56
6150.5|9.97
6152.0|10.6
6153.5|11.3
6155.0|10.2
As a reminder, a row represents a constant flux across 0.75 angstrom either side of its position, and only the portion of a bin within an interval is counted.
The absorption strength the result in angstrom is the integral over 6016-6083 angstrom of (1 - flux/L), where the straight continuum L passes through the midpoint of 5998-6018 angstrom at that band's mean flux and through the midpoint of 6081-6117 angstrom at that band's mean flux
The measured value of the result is 2.6 angstrom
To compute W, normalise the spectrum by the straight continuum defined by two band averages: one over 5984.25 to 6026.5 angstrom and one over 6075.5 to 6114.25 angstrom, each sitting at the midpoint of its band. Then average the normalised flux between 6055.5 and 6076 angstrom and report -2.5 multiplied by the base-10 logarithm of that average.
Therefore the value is 0.07 mag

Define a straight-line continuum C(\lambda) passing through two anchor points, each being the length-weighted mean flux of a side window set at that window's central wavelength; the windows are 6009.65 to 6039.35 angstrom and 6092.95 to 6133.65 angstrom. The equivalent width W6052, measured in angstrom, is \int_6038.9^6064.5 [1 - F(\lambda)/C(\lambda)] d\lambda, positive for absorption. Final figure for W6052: 0.66 angstrom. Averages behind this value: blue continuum 11.7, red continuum 11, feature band 11.2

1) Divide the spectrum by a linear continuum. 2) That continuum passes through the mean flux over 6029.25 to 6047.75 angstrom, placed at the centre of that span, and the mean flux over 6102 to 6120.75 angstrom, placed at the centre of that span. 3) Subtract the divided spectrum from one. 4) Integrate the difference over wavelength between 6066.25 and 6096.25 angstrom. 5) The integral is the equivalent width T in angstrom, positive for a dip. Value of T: 3.0 angstrom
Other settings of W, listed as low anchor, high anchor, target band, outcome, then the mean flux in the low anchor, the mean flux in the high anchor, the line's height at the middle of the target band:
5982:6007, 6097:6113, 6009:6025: 0.04 mag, 12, 11.1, 11.8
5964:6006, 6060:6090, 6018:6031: -0.07 mag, 11.8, 10.4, 11.2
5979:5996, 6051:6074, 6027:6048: -0.08 mag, 11.2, 10.8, 10.9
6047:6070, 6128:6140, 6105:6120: -0.14 mag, 11.1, 10.1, 10.4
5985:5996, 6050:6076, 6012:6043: -0.04 mag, 11.6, 10.7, 11.1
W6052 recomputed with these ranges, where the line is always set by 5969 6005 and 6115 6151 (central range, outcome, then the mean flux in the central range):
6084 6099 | -0.5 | 11.1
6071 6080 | 1.1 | 9.62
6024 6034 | -0.6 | 12.1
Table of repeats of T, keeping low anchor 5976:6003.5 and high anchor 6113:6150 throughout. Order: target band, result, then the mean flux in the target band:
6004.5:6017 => 0.2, 11.3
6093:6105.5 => 0.2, 10.6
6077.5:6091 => 0.5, 10.5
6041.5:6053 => -0.2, 11.4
